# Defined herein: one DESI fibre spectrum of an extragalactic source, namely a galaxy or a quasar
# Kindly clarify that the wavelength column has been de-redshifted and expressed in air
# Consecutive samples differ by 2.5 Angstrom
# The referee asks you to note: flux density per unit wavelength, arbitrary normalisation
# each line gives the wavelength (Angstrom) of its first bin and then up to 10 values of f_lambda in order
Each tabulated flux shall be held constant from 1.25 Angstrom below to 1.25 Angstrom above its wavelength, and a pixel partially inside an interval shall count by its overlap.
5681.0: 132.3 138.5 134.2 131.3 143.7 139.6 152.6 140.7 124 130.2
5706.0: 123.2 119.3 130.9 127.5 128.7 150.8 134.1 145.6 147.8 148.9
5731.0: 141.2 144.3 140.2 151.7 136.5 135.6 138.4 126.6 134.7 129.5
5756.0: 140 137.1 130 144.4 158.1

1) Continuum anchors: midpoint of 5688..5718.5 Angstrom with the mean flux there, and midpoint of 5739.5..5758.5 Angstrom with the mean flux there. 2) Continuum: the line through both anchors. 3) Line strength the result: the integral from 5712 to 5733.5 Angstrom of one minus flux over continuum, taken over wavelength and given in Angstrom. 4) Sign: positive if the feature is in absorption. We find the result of -1.06 Angstrom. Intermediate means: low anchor 133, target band 141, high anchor 135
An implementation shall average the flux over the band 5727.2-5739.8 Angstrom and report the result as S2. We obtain 145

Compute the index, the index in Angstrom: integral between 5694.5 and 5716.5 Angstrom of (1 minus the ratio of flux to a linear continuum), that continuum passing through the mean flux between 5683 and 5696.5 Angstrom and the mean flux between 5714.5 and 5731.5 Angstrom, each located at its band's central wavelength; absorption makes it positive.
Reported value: 1.5 Angstrom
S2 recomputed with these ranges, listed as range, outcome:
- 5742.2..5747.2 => 137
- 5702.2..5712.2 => 126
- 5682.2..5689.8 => 135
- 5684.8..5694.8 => 137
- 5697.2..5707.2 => 130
